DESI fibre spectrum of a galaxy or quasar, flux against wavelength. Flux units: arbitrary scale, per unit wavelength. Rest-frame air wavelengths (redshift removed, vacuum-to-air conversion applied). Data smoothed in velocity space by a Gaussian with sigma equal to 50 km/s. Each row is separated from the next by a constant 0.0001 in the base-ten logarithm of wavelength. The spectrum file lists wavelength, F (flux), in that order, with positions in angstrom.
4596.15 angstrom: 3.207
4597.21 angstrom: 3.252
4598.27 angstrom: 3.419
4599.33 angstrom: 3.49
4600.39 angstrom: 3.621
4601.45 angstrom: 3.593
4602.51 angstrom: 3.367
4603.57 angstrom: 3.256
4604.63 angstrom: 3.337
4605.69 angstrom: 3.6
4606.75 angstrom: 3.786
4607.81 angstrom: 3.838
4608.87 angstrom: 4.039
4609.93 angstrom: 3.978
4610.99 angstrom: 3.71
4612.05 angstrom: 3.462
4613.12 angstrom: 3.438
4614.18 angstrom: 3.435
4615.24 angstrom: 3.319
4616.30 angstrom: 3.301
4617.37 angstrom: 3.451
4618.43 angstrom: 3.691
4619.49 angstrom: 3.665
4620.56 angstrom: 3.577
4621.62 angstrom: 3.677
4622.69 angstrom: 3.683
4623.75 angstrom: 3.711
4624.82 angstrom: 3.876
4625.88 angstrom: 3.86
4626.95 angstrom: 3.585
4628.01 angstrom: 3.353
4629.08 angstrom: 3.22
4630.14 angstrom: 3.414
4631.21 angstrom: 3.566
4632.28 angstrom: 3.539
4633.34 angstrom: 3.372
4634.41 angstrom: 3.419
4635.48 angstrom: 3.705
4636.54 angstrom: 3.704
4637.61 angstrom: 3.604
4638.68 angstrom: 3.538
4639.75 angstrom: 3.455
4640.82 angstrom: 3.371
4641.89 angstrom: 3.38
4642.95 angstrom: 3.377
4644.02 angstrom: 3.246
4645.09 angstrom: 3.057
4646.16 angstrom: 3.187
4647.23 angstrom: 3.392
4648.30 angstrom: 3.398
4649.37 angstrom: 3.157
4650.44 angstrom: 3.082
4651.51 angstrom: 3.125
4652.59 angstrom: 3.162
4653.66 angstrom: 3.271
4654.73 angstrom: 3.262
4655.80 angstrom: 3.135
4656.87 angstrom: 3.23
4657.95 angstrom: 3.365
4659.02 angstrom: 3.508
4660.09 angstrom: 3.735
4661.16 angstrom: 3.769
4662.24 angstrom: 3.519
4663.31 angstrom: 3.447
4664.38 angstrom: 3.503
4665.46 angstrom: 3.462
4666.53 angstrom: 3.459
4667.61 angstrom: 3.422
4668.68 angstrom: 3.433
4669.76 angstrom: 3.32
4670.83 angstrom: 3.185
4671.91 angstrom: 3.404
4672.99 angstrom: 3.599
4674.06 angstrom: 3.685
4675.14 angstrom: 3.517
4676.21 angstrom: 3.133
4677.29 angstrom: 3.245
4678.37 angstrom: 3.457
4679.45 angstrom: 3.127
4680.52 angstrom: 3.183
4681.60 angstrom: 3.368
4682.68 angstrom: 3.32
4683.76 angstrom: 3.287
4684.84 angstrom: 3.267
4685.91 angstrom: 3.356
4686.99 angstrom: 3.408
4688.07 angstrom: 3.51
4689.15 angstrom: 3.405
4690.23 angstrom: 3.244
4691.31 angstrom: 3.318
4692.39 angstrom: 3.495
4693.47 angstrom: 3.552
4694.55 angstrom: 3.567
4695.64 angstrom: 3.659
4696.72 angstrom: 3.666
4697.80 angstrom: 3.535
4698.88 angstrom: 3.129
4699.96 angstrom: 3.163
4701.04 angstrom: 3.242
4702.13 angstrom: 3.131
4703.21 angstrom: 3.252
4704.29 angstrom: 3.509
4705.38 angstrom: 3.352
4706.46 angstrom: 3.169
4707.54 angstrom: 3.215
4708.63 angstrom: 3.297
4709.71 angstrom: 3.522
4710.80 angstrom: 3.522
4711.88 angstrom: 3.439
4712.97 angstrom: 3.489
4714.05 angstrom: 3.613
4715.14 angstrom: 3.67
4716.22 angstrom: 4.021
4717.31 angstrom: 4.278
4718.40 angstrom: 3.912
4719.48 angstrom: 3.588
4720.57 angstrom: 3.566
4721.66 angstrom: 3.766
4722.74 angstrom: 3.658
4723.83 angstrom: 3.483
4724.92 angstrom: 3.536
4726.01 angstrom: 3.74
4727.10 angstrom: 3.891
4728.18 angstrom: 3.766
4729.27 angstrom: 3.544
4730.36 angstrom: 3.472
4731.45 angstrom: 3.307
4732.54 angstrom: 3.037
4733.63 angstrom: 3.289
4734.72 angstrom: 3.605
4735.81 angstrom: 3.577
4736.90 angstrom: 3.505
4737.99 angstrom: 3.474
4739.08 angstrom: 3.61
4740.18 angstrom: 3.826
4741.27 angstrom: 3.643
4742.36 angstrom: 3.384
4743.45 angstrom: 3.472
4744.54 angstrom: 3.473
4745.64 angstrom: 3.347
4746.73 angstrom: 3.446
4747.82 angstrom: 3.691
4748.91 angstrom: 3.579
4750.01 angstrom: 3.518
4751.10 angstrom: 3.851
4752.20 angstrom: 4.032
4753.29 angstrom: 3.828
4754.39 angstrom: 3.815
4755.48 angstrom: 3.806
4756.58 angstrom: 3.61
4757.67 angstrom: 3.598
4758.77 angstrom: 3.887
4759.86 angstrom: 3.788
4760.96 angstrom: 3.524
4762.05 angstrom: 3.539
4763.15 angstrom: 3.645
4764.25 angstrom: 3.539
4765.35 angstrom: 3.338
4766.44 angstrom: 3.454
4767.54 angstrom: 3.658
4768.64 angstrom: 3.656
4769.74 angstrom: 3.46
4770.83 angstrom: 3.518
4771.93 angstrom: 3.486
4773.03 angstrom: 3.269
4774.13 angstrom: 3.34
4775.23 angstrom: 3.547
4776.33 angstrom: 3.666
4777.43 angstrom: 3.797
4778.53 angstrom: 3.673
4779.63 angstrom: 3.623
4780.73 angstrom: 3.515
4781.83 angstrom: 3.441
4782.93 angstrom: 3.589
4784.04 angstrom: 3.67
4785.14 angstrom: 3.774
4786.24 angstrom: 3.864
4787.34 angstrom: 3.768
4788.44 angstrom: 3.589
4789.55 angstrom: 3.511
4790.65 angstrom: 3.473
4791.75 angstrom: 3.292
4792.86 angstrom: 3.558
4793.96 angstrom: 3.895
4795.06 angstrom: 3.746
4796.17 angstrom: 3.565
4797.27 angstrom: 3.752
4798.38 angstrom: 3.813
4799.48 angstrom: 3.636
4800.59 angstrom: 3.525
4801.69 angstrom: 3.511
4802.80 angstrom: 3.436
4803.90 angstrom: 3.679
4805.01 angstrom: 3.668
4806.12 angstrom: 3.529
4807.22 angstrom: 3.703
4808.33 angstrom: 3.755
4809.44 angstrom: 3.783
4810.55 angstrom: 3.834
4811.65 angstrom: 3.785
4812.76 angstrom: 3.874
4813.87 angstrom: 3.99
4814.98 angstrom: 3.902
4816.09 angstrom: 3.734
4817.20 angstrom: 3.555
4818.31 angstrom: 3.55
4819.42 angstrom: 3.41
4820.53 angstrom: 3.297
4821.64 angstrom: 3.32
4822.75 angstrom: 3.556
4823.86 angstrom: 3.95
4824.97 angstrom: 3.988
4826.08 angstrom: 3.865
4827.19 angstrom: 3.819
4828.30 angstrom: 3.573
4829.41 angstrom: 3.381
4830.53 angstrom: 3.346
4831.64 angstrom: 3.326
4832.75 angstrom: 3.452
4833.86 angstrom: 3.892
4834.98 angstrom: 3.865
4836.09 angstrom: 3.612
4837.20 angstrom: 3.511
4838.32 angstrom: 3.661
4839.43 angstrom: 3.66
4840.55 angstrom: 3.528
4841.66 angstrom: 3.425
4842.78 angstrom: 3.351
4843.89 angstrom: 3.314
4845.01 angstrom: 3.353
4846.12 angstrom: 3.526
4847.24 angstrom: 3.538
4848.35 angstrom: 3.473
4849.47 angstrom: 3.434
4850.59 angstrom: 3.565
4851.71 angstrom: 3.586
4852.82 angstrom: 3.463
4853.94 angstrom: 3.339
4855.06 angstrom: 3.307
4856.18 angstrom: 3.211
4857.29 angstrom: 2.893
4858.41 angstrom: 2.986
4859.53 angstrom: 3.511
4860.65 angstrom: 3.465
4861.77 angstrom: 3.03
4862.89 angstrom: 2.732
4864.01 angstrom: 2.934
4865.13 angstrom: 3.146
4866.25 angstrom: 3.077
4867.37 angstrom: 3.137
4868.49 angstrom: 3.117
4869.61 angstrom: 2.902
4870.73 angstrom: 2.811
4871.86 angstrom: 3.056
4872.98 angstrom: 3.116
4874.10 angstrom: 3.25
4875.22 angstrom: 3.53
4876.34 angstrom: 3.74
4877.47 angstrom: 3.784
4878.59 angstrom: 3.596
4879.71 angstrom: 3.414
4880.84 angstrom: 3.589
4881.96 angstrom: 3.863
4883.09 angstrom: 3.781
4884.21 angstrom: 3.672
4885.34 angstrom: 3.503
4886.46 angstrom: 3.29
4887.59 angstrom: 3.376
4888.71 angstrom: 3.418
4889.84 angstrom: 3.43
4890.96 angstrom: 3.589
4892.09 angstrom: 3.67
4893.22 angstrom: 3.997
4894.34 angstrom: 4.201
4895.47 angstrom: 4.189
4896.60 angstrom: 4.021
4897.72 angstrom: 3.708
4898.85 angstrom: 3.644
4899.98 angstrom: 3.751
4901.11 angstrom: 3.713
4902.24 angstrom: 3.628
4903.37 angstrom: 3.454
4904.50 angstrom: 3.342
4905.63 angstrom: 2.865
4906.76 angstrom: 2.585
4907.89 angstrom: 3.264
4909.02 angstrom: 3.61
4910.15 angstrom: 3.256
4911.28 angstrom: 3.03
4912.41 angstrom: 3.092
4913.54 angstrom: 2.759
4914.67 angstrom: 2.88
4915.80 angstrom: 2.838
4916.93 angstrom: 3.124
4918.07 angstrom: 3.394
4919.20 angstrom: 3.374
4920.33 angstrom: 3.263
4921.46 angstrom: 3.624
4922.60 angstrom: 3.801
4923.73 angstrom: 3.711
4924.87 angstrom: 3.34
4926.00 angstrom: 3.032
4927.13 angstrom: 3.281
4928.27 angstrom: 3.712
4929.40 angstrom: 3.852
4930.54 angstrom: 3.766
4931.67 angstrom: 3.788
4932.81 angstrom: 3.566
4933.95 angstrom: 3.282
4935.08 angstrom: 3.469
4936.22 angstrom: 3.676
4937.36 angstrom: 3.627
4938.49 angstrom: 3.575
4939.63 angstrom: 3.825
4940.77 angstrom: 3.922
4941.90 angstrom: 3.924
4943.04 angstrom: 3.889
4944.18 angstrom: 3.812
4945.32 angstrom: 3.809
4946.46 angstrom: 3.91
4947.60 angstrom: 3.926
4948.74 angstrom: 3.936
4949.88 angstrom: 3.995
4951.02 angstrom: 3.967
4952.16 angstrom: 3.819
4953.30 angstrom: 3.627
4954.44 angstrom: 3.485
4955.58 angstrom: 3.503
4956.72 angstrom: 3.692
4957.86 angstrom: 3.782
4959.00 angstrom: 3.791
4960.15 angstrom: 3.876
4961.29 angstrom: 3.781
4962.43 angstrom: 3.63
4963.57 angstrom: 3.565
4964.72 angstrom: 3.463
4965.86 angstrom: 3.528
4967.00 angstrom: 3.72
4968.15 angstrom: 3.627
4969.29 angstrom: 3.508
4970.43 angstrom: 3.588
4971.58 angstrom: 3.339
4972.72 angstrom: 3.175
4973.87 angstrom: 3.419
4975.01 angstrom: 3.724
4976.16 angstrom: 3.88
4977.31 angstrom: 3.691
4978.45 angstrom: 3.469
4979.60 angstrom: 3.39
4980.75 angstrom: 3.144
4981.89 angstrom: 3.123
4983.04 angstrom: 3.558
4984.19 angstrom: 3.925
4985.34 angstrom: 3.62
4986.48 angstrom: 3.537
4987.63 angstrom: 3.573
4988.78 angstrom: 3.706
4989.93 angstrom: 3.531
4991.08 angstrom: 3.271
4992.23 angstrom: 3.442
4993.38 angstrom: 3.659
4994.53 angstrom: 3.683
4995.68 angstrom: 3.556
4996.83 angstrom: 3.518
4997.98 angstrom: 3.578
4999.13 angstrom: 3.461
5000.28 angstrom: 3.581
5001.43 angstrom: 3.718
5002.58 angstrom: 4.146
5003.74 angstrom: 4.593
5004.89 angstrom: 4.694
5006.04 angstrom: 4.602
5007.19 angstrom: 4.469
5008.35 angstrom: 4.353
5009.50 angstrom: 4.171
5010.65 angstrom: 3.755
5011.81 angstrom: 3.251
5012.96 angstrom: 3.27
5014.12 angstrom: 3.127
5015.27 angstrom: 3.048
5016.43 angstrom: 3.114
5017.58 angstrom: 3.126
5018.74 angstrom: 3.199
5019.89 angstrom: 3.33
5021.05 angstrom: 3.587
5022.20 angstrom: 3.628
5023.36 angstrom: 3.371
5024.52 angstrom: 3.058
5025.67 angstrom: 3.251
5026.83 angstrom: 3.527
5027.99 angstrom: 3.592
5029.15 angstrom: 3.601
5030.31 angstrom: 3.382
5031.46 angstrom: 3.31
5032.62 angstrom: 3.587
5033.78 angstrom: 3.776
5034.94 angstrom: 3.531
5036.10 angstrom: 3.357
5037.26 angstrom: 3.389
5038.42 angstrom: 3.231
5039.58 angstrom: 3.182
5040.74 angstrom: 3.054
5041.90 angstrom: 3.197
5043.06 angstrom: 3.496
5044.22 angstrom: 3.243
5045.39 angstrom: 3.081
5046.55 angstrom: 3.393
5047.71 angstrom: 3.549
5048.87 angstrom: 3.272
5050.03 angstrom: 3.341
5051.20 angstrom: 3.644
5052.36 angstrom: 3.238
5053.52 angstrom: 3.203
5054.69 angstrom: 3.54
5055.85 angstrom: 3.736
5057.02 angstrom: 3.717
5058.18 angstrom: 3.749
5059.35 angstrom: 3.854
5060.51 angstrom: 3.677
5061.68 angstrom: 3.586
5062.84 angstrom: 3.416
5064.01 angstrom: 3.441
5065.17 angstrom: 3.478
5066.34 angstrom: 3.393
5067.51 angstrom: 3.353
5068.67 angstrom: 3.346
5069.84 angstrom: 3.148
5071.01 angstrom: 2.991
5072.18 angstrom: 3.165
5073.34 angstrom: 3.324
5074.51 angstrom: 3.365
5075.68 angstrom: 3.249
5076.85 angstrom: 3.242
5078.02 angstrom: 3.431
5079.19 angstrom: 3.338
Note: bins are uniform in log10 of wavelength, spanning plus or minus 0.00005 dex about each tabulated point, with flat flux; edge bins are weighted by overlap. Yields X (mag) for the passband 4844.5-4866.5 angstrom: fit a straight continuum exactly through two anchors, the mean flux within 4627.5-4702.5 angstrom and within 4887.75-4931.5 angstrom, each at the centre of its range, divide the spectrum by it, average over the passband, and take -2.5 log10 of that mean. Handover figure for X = 0.05 mag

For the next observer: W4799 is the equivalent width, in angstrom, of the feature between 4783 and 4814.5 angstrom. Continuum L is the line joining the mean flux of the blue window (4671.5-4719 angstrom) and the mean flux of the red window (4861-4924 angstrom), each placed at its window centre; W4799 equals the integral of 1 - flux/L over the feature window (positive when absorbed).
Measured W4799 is -2.5 angstrom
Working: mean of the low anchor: 3.44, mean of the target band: 3.68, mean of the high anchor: 3.39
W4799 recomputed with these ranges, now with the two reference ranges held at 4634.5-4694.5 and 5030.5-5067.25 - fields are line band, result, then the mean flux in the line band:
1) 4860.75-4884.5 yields 0.8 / 3.3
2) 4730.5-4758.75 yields -1.5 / 3.58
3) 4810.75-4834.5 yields -1.7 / 3.65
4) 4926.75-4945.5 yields -1.5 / 3.69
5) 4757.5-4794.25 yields -2.0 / 3.58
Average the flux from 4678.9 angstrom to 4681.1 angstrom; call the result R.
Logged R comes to 3.16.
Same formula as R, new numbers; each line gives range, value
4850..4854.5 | 3.49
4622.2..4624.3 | 3.7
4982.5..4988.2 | 3.64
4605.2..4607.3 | 3.7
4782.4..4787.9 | 3.73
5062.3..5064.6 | 3.43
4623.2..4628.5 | 3.68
